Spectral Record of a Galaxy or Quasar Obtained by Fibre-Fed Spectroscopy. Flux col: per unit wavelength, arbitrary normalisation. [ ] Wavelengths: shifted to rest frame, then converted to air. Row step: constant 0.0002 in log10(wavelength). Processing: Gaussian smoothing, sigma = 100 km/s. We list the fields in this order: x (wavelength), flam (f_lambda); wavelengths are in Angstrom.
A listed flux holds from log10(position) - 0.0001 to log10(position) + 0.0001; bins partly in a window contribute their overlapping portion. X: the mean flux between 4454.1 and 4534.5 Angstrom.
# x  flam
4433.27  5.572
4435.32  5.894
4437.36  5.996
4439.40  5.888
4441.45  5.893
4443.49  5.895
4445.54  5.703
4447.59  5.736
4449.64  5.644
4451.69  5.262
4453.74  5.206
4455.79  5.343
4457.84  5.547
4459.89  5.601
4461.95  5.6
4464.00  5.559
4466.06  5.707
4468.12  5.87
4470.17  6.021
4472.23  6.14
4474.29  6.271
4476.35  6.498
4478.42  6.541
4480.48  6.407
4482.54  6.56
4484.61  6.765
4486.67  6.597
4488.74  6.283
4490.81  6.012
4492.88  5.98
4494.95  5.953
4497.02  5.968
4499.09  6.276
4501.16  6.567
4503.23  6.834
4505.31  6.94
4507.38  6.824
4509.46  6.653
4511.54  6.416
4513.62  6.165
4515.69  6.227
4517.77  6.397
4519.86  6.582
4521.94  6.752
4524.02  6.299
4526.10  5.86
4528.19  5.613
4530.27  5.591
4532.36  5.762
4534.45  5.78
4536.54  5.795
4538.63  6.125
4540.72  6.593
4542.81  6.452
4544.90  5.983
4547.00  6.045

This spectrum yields 6.17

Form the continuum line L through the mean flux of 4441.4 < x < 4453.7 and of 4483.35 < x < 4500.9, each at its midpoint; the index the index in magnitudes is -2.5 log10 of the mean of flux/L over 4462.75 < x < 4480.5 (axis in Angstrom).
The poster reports -0.02 mag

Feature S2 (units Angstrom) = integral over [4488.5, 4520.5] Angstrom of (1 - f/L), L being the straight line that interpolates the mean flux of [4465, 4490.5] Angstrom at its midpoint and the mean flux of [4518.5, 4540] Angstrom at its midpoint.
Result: -1.2 Angstrom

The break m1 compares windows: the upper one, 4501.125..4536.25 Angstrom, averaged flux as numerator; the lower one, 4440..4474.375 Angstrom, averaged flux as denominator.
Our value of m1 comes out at 1.10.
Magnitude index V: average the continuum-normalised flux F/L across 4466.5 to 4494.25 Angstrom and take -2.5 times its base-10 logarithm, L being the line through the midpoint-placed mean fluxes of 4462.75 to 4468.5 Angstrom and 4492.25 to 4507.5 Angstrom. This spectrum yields -0.05 mag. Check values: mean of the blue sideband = 5.69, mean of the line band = 6.29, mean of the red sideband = 6.41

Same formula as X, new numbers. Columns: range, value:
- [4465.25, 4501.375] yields 6.24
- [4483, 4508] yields 6.41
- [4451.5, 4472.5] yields 5.62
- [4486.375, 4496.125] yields 6.12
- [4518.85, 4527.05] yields 6.38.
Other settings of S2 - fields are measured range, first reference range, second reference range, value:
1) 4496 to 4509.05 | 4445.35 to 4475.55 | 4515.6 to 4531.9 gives -1.26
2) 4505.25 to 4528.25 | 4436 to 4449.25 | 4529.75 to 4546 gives -1.63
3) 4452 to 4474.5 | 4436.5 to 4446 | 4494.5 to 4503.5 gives 1.36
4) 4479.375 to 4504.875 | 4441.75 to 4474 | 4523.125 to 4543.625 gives -2.42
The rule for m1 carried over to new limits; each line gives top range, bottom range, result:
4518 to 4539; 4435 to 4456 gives 1.06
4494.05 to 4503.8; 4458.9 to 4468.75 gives 1.11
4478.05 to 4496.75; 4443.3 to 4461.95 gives 1.14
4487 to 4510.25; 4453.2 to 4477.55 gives 1.10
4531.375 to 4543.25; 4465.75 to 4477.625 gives 0.99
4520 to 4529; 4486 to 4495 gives 1.00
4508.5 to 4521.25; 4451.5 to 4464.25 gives 1.18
